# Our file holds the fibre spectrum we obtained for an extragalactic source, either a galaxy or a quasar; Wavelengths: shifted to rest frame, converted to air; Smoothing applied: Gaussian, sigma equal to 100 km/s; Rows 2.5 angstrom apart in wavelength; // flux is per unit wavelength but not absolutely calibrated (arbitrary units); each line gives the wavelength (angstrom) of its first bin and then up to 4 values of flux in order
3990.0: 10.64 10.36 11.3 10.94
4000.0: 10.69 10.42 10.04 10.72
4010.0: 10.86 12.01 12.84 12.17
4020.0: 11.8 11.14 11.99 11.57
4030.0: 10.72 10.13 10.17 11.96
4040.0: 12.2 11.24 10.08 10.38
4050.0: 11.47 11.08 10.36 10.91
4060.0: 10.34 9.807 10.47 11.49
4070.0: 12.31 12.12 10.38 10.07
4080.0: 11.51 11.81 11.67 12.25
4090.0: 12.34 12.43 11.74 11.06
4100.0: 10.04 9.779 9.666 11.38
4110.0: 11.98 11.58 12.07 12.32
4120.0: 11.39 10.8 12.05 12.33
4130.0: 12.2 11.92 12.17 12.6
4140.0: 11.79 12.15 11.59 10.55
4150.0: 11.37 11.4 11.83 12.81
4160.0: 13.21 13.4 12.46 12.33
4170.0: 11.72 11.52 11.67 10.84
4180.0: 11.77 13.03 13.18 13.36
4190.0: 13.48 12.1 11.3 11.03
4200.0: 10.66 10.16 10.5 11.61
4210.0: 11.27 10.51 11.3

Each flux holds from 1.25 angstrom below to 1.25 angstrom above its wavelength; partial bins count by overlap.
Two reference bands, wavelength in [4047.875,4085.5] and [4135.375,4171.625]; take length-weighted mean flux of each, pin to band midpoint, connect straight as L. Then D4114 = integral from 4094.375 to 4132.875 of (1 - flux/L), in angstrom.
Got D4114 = 0.7 angstrom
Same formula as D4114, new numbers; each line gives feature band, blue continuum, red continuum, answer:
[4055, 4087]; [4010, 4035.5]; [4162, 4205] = 1.5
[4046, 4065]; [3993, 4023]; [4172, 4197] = 1.5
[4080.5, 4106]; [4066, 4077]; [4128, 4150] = 0.6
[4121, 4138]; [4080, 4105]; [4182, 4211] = -0.7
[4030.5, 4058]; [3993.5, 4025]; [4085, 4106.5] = 0.8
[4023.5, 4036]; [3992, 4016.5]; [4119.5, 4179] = 0.3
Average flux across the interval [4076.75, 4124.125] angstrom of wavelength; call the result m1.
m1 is 11.4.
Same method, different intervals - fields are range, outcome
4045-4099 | 11.2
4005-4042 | 11.4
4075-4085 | 11.1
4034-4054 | 11.1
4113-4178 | 12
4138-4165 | 12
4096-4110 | 10.6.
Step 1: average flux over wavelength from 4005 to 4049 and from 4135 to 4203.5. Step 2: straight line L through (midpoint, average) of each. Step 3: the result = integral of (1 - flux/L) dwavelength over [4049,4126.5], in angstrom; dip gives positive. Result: 2.14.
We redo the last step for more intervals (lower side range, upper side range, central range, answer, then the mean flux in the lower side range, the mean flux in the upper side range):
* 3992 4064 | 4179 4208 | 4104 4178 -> -1.66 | 11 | 11.9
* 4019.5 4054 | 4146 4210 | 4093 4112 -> 0.95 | 11.1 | 11.9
